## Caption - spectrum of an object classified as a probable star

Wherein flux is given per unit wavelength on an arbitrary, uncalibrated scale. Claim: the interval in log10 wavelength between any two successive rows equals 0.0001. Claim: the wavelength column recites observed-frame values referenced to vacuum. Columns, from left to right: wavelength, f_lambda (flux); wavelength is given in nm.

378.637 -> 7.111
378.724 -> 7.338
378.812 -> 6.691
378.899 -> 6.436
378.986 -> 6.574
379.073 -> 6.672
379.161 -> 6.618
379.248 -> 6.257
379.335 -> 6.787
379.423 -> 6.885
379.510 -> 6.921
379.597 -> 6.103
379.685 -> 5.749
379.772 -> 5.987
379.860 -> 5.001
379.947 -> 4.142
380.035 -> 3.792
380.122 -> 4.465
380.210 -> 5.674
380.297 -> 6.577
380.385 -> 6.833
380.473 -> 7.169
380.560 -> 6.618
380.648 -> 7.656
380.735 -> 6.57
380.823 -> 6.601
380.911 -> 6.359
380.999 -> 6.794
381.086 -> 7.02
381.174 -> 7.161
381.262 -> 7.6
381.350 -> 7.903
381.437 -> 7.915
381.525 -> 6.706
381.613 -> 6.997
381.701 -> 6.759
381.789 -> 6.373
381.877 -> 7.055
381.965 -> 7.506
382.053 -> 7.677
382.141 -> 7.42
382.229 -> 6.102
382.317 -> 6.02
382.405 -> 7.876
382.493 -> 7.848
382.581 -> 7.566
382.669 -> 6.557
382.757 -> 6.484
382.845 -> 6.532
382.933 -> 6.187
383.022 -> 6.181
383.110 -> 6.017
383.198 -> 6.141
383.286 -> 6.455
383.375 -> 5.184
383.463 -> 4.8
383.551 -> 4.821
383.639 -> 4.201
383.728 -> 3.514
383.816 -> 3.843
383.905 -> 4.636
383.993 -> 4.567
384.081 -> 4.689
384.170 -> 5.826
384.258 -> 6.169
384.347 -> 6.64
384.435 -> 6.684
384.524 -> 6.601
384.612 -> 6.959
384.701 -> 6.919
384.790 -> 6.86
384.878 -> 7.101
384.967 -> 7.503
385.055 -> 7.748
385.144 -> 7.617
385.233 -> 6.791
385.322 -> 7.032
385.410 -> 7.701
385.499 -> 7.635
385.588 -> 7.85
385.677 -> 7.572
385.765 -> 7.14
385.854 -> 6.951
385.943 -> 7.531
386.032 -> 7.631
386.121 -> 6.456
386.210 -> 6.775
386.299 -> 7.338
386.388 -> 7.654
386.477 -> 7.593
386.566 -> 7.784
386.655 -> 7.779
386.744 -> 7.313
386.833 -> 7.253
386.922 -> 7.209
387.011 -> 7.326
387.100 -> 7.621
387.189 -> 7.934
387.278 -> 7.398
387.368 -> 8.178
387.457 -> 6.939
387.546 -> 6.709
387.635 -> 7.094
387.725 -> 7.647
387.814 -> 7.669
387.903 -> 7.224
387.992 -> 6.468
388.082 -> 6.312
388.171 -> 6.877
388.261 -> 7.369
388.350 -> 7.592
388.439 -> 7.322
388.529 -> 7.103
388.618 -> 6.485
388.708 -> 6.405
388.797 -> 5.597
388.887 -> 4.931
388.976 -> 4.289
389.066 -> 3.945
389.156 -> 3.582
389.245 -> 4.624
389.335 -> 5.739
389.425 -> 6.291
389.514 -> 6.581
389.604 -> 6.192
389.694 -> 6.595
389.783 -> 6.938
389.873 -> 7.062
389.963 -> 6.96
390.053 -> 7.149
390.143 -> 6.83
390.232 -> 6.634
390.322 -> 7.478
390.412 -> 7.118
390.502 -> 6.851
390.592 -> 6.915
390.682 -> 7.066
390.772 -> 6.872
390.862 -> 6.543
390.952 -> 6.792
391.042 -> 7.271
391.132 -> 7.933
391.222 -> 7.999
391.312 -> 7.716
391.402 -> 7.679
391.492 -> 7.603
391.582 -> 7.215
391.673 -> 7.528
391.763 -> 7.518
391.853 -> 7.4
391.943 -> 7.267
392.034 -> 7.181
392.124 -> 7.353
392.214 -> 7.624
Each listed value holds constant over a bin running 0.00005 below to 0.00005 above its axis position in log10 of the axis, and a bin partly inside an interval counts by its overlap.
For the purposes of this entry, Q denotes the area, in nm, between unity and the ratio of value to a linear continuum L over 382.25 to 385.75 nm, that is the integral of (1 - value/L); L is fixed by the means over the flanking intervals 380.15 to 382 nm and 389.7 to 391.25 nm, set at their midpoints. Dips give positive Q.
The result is 0.31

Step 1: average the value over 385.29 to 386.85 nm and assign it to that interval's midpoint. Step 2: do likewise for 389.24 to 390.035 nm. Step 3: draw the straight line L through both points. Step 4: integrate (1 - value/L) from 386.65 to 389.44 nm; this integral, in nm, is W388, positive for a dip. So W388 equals 0.11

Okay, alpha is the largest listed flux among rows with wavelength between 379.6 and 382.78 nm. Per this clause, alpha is 7.915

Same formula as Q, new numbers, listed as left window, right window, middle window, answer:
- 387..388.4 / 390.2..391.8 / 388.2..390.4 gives 0.31 nm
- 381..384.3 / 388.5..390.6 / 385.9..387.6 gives -0.32 nm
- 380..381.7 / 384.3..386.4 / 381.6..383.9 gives 0.23 nm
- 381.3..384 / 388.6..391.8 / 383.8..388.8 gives -0.44 nm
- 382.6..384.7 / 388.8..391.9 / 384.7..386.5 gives -0.41 nm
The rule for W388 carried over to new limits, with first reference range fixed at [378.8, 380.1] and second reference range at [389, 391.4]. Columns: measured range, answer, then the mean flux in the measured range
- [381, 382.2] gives -0.21 nm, 7.21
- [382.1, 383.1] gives -0.10 nm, 6.77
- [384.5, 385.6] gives -0.16 nm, 7.25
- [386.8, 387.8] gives -0.15 nm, 7.4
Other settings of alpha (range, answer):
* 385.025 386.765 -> 7.85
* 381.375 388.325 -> 8.178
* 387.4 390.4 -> 7.669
